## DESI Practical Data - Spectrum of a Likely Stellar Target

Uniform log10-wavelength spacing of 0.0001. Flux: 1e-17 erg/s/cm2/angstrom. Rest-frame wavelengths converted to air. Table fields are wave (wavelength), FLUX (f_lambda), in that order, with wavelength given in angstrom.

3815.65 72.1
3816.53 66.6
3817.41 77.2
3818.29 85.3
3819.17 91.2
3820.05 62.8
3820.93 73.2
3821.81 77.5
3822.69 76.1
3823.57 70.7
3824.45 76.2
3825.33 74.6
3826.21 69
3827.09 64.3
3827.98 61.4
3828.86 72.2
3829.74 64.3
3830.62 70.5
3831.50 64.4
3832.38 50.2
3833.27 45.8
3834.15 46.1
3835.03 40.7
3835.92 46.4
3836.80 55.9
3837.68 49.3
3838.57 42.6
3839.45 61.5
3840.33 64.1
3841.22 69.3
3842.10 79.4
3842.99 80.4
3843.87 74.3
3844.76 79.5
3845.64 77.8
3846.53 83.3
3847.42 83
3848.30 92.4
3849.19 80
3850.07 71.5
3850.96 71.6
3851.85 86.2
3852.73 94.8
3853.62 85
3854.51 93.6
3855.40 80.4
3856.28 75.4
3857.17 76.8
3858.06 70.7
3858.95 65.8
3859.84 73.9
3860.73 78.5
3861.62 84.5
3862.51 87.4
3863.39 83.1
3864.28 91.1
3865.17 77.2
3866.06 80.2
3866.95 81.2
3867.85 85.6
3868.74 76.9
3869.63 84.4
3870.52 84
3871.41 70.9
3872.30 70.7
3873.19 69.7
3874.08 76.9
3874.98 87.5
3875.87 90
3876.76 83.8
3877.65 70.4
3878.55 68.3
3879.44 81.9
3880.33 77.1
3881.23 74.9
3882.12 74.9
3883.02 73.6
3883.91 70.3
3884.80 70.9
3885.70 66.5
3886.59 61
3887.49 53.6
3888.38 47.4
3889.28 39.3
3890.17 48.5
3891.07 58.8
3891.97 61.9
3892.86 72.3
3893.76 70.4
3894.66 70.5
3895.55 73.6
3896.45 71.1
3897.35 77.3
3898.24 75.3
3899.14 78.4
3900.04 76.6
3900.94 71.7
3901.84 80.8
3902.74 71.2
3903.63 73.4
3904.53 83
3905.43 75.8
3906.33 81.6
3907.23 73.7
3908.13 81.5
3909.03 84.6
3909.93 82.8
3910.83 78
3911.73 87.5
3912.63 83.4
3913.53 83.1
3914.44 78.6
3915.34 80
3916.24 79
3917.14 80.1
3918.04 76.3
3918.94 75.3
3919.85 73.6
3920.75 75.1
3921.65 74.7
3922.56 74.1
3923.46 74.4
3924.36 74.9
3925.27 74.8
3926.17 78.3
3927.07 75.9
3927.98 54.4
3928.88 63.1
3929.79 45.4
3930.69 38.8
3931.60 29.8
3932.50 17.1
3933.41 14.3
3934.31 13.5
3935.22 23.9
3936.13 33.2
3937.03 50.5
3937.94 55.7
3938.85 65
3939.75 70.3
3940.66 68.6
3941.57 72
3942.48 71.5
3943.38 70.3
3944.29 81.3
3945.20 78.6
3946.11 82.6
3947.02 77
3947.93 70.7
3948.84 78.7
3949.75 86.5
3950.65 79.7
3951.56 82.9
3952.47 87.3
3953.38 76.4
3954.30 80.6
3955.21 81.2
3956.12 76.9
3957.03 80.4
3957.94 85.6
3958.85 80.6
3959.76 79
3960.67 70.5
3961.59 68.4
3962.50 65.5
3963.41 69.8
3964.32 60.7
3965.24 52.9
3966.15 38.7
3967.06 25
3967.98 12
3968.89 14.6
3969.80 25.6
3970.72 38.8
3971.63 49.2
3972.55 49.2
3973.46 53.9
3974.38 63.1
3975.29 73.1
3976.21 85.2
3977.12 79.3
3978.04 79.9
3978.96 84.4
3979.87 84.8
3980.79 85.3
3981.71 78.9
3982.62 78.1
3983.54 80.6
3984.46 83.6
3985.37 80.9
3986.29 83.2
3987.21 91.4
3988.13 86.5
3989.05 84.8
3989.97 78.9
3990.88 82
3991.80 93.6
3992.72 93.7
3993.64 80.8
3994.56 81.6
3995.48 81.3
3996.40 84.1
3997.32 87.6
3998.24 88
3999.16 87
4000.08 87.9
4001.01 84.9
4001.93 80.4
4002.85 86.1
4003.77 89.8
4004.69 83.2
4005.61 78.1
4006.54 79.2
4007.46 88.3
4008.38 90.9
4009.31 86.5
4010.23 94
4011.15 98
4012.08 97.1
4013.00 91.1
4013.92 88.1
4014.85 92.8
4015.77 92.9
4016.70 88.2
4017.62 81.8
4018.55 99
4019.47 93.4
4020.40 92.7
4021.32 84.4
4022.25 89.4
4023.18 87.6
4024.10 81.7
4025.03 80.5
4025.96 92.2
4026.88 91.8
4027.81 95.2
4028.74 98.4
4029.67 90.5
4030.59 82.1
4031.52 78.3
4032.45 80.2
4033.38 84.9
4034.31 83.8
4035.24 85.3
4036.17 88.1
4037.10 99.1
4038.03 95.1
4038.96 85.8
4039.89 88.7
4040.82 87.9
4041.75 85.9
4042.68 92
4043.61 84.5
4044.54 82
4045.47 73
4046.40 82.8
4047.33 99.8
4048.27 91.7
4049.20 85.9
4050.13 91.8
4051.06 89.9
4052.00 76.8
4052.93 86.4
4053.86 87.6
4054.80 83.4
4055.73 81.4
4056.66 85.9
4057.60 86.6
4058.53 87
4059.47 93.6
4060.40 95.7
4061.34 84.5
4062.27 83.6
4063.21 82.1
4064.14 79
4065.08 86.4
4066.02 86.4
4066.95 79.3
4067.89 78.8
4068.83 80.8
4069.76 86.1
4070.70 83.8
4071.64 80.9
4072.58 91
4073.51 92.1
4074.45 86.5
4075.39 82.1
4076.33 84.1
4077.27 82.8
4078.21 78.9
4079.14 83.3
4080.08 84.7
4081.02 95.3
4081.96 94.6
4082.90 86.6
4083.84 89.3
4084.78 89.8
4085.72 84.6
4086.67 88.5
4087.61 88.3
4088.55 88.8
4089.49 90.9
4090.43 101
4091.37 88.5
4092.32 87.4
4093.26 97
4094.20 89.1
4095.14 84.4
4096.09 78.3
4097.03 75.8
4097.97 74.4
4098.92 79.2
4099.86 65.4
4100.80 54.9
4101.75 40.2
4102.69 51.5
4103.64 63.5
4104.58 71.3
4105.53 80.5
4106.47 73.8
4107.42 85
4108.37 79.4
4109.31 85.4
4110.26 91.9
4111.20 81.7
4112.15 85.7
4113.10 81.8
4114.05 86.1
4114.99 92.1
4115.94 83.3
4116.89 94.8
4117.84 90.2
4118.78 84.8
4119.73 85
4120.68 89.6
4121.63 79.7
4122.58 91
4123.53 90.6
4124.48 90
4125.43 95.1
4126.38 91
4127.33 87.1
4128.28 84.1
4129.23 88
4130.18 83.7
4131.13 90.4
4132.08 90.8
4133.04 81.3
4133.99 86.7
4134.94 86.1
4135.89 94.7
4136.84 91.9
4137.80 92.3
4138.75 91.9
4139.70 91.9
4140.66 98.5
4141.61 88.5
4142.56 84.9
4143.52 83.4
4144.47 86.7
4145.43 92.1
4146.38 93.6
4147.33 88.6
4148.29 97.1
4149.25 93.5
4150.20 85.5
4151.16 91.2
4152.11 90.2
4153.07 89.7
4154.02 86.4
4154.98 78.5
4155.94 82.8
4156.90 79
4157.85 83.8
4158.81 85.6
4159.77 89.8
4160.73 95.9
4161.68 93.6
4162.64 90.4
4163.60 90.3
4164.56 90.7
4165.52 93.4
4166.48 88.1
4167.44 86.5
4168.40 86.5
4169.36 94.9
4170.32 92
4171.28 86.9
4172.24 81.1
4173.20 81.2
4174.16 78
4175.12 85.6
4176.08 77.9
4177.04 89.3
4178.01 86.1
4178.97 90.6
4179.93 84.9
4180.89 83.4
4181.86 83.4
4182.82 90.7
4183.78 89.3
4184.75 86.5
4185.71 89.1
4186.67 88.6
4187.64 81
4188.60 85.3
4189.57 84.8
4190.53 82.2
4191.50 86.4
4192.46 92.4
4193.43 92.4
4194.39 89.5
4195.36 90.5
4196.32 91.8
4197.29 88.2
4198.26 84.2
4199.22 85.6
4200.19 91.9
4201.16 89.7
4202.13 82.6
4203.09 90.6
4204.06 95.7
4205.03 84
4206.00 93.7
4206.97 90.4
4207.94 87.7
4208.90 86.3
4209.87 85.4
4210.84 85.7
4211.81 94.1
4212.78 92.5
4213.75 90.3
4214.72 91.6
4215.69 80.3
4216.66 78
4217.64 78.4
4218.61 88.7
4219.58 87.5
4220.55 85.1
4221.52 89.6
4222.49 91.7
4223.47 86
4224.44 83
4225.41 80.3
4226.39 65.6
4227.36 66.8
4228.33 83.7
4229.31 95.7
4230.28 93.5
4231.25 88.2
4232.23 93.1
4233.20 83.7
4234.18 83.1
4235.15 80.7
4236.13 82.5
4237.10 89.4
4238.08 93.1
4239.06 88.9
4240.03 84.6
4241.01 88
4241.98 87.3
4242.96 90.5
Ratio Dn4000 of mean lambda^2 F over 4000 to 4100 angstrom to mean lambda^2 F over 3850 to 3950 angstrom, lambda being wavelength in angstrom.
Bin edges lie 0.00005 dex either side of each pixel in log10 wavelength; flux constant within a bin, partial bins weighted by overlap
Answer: 1.31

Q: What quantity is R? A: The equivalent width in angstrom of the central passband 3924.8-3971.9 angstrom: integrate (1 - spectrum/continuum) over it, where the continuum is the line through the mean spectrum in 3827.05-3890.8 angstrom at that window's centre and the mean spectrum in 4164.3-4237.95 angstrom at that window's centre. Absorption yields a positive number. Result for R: 9.7 angstrom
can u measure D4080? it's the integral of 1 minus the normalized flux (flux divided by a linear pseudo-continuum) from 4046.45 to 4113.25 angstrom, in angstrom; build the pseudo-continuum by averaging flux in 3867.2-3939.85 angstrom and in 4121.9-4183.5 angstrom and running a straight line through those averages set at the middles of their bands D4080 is -0.8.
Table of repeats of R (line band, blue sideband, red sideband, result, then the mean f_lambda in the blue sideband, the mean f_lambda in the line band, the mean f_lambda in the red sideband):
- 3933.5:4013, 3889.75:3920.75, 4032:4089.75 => 7.5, 75.6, 72.9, 86.4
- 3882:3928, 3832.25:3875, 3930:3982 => -3.4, 73.9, 72.9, 62.2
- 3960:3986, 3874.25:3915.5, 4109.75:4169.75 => 5.4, 73.4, 62.2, 88.6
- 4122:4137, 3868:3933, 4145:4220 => -0.7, 71.5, 88.8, 87.7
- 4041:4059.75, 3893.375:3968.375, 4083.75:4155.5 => -1.7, 68.7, 86.4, 85.2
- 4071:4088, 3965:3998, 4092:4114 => -2.6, 69.9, 86.8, 76.5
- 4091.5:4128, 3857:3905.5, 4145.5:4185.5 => 1.5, 73.6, 81.4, 87.7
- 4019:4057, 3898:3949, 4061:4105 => -4.5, 68.2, 87.3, 82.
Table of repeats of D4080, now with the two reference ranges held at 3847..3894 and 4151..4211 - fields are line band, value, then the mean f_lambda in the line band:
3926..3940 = 5.97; 44.6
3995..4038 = -3.74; 88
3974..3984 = 0.00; 79.5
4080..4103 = 0.50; 82.1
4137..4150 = -0.74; 90.9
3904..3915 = -0.62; 81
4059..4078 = -0.43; 84.9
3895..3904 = 0.17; 75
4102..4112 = 1.02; 75.9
